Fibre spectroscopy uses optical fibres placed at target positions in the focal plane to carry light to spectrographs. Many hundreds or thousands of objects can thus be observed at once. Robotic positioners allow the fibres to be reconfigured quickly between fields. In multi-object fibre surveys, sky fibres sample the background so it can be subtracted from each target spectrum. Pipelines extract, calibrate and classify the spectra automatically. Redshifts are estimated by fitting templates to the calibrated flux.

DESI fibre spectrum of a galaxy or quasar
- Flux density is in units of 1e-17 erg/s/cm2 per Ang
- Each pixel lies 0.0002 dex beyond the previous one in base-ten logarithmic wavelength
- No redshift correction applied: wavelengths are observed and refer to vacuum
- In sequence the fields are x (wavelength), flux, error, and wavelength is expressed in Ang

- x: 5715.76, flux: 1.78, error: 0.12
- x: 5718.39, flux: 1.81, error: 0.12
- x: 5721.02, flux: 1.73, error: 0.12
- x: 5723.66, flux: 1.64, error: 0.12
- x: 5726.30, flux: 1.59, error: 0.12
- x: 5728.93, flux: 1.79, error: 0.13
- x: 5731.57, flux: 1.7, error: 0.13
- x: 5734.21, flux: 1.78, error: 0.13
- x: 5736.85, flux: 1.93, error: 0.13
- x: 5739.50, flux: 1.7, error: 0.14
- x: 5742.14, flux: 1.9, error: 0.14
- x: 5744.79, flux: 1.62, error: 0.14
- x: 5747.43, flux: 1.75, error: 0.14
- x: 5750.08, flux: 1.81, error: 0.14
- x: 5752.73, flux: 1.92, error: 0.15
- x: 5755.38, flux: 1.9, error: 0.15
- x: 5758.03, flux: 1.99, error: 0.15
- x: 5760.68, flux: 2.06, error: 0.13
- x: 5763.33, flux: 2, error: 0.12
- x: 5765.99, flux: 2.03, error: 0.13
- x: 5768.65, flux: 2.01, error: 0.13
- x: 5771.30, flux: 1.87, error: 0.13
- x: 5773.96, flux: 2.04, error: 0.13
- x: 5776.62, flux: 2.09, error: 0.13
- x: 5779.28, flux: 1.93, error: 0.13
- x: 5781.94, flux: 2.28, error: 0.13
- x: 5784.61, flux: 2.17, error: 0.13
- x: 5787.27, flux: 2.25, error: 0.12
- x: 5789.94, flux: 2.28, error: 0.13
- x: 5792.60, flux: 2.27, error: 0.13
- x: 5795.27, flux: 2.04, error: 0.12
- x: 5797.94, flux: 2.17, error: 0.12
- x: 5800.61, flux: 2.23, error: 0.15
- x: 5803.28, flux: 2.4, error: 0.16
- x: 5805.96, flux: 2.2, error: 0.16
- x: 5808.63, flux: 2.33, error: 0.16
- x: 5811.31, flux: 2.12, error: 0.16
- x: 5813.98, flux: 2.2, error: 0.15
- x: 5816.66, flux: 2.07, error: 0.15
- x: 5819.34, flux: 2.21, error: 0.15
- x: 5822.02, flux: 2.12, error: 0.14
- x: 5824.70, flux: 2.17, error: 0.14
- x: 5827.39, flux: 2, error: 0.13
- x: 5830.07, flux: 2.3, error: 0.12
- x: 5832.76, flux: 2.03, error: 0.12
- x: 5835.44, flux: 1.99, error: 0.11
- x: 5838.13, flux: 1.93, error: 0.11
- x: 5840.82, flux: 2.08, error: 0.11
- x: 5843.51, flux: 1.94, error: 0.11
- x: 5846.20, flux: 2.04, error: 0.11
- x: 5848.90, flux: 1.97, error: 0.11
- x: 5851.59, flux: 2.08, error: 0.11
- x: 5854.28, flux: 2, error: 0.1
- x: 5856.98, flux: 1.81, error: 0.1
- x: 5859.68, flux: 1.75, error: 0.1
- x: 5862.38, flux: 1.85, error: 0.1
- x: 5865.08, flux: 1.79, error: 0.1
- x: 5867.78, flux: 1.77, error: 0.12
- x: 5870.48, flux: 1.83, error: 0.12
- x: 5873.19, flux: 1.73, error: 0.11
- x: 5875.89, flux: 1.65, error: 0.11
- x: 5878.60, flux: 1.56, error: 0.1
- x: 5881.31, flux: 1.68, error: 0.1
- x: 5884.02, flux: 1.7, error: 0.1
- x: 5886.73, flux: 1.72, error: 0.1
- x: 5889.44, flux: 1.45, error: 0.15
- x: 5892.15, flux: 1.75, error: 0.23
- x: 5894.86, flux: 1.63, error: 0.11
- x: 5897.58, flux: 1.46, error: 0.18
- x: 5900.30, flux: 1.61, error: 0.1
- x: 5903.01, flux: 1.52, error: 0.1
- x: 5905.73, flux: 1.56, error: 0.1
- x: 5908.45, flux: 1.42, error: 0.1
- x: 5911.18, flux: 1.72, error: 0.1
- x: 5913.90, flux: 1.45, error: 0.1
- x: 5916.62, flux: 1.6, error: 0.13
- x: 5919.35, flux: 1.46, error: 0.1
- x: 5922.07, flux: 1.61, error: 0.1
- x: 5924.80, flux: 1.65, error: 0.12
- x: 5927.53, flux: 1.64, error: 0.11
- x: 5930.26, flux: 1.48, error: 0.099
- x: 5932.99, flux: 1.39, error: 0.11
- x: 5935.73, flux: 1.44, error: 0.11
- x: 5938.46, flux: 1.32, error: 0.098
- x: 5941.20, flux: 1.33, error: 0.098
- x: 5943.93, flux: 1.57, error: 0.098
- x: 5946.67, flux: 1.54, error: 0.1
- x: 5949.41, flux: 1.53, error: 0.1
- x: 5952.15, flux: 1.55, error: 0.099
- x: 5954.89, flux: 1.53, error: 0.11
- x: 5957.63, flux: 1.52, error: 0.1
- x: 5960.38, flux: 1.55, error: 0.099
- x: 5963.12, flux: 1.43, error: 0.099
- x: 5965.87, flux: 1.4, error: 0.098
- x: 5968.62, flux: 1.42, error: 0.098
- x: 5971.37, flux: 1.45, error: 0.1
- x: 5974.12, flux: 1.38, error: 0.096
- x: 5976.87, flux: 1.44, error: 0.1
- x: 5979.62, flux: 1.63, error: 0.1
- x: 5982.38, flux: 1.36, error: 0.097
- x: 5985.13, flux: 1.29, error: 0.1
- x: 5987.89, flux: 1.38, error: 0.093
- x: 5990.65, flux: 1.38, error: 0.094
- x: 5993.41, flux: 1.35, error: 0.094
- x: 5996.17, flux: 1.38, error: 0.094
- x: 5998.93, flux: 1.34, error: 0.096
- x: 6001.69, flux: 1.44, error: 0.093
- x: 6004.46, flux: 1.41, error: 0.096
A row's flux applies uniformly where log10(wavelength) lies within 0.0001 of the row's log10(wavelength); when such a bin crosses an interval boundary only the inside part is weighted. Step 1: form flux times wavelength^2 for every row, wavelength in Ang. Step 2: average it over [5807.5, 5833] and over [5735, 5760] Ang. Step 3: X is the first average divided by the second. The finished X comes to 1.2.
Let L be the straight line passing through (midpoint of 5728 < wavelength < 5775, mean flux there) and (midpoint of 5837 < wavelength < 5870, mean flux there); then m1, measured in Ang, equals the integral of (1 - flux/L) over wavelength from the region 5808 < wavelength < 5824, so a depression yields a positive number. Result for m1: -2.2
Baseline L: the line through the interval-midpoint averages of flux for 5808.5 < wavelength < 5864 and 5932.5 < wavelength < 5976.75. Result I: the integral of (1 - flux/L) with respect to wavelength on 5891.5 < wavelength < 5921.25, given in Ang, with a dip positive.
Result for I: 2.4 Ang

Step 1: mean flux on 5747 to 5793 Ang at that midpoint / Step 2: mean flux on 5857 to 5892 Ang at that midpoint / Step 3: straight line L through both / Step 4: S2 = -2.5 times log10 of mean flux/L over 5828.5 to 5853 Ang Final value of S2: -0.13 mag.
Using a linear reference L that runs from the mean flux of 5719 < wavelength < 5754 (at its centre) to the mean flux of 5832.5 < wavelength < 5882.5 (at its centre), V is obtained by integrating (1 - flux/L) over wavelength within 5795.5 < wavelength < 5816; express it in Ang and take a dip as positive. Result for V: -4.5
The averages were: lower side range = 1.76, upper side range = 1.86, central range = 2.22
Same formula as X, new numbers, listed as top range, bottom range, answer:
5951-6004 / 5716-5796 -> 0.80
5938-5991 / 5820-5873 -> 0.77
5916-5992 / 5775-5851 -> 0.72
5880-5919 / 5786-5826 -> 0.74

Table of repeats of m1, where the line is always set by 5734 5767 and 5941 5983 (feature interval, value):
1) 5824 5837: -2.73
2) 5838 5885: -4.74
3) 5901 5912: 0.25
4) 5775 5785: -1.58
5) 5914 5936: 0.27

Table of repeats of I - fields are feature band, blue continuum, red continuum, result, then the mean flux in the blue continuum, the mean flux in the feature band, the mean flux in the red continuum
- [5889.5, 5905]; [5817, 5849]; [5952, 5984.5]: 1.75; 2.07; 1.58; 1.46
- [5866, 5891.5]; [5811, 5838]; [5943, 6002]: 2.58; 2.11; 1.68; 1.45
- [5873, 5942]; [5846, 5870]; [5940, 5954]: 4.85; 1.89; 1.56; 1.51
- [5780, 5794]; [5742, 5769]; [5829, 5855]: -2.03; 1.9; 2.24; 2.03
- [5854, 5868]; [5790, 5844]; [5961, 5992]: 0.90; 2.15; 1.82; 1.42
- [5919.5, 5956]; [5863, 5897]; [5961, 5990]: 0.50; 1.69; 1.5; 1.42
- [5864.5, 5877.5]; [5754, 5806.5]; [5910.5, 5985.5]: 0.19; 2.11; 1.75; 1.49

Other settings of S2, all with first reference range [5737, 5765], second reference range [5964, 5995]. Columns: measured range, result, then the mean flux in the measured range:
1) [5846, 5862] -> -0.162 mag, 1.93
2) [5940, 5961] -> -0.036 mag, 1.52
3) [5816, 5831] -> -0.238 mag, 2.14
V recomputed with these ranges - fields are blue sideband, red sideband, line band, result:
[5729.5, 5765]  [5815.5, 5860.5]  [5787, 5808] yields -3.0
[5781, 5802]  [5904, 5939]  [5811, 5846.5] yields -1.3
